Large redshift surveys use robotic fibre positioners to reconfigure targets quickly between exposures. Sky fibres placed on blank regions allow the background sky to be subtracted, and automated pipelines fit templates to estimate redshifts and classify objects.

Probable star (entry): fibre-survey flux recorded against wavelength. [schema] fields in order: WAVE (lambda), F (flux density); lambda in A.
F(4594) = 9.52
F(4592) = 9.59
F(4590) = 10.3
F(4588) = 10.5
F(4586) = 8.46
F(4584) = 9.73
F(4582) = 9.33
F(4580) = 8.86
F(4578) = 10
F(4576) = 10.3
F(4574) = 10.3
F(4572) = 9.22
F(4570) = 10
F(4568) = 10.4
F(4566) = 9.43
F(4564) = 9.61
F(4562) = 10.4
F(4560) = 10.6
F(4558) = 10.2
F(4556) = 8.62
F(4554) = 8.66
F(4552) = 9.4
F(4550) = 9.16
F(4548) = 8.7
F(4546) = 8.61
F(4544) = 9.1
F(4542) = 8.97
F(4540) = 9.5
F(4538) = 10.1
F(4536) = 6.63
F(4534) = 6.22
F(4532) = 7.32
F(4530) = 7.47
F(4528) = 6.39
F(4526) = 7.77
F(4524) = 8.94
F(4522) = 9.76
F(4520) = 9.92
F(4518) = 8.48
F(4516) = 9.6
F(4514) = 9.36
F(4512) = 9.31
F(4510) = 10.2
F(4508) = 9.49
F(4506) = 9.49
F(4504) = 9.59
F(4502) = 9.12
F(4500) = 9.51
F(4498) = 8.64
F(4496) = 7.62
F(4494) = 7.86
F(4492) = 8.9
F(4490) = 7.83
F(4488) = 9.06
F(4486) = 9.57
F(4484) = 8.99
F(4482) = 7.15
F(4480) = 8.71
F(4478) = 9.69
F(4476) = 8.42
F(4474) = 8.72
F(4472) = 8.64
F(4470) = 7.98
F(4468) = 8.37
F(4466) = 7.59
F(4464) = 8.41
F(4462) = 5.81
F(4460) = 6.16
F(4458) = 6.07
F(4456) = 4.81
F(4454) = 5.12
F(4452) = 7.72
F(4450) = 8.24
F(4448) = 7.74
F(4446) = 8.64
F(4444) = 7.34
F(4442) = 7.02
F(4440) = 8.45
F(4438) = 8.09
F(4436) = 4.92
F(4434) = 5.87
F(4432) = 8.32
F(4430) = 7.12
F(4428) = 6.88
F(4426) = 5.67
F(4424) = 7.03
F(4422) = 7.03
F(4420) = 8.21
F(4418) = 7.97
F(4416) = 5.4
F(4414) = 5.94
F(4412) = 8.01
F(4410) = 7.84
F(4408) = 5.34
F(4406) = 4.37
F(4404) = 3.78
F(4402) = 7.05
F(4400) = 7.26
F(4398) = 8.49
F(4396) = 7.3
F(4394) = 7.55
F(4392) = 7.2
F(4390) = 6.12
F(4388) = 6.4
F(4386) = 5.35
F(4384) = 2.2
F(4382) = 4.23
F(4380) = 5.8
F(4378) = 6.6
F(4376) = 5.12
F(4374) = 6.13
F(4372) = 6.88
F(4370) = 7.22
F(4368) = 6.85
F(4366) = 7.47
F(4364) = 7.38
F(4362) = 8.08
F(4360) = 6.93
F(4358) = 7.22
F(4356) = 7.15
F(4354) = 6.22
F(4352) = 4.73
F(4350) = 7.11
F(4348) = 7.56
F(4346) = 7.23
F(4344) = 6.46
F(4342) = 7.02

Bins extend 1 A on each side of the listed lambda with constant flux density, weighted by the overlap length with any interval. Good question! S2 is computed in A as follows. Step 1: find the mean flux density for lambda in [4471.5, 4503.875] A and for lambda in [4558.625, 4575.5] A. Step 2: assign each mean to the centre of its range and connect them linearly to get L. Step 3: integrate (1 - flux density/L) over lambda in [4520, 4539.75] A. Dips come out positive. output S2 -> 2.9 A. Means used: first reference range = 8.68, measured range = 8.01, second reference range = 10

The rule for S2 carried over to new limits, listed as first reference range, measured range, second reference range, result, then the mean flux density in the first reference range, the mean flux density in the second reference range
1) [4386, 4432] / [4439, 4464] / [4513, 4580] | 1.5 A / 6.73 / 9.06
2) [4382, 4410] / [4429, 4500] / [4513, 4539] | -4.8 A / 6.03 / 8.3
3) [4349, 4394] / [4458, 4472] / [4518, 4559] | 0.4 A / 6.32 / 8.57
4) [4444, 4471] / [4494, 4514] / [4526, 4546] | -4.0 A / 7.14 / 7.99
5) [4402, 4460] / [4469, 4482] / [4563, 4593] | -1.6 A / 6.74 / 9.74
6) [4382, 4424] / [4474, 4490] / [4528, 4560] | -2.3 A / 6.4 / 8.57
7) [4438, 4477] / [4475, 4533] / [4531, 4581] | -3.5 A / 7.45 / 9.21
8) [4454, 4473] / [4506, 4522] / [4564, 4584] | -2.4 A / 6.99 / 9.75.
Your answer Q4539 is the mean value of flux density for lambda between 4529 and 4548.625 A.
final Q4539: 8.25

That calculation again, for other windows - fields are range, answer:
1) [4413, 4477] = 7.18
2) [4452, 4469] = 6.61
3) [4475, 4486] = 8.68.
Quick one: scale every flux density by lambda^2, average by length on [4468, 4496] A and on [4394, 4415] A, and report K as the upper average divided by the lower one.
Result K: 1.34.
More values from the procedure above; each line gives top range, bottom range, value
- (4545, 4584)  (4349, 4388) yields 1.67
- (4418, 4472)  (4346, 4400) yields 1.13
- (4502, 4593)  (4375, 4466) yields 1.48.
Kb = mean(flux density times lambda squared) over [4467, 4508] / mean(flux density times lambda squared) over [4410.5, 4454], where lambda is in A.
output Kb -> 1.2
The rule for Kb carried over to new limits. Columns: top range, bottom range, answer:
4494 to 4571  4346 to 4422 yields 1.48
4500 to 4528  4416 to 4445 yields 1.35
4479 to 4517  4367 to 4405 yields 1.52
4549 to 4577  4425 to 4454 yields 1.43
